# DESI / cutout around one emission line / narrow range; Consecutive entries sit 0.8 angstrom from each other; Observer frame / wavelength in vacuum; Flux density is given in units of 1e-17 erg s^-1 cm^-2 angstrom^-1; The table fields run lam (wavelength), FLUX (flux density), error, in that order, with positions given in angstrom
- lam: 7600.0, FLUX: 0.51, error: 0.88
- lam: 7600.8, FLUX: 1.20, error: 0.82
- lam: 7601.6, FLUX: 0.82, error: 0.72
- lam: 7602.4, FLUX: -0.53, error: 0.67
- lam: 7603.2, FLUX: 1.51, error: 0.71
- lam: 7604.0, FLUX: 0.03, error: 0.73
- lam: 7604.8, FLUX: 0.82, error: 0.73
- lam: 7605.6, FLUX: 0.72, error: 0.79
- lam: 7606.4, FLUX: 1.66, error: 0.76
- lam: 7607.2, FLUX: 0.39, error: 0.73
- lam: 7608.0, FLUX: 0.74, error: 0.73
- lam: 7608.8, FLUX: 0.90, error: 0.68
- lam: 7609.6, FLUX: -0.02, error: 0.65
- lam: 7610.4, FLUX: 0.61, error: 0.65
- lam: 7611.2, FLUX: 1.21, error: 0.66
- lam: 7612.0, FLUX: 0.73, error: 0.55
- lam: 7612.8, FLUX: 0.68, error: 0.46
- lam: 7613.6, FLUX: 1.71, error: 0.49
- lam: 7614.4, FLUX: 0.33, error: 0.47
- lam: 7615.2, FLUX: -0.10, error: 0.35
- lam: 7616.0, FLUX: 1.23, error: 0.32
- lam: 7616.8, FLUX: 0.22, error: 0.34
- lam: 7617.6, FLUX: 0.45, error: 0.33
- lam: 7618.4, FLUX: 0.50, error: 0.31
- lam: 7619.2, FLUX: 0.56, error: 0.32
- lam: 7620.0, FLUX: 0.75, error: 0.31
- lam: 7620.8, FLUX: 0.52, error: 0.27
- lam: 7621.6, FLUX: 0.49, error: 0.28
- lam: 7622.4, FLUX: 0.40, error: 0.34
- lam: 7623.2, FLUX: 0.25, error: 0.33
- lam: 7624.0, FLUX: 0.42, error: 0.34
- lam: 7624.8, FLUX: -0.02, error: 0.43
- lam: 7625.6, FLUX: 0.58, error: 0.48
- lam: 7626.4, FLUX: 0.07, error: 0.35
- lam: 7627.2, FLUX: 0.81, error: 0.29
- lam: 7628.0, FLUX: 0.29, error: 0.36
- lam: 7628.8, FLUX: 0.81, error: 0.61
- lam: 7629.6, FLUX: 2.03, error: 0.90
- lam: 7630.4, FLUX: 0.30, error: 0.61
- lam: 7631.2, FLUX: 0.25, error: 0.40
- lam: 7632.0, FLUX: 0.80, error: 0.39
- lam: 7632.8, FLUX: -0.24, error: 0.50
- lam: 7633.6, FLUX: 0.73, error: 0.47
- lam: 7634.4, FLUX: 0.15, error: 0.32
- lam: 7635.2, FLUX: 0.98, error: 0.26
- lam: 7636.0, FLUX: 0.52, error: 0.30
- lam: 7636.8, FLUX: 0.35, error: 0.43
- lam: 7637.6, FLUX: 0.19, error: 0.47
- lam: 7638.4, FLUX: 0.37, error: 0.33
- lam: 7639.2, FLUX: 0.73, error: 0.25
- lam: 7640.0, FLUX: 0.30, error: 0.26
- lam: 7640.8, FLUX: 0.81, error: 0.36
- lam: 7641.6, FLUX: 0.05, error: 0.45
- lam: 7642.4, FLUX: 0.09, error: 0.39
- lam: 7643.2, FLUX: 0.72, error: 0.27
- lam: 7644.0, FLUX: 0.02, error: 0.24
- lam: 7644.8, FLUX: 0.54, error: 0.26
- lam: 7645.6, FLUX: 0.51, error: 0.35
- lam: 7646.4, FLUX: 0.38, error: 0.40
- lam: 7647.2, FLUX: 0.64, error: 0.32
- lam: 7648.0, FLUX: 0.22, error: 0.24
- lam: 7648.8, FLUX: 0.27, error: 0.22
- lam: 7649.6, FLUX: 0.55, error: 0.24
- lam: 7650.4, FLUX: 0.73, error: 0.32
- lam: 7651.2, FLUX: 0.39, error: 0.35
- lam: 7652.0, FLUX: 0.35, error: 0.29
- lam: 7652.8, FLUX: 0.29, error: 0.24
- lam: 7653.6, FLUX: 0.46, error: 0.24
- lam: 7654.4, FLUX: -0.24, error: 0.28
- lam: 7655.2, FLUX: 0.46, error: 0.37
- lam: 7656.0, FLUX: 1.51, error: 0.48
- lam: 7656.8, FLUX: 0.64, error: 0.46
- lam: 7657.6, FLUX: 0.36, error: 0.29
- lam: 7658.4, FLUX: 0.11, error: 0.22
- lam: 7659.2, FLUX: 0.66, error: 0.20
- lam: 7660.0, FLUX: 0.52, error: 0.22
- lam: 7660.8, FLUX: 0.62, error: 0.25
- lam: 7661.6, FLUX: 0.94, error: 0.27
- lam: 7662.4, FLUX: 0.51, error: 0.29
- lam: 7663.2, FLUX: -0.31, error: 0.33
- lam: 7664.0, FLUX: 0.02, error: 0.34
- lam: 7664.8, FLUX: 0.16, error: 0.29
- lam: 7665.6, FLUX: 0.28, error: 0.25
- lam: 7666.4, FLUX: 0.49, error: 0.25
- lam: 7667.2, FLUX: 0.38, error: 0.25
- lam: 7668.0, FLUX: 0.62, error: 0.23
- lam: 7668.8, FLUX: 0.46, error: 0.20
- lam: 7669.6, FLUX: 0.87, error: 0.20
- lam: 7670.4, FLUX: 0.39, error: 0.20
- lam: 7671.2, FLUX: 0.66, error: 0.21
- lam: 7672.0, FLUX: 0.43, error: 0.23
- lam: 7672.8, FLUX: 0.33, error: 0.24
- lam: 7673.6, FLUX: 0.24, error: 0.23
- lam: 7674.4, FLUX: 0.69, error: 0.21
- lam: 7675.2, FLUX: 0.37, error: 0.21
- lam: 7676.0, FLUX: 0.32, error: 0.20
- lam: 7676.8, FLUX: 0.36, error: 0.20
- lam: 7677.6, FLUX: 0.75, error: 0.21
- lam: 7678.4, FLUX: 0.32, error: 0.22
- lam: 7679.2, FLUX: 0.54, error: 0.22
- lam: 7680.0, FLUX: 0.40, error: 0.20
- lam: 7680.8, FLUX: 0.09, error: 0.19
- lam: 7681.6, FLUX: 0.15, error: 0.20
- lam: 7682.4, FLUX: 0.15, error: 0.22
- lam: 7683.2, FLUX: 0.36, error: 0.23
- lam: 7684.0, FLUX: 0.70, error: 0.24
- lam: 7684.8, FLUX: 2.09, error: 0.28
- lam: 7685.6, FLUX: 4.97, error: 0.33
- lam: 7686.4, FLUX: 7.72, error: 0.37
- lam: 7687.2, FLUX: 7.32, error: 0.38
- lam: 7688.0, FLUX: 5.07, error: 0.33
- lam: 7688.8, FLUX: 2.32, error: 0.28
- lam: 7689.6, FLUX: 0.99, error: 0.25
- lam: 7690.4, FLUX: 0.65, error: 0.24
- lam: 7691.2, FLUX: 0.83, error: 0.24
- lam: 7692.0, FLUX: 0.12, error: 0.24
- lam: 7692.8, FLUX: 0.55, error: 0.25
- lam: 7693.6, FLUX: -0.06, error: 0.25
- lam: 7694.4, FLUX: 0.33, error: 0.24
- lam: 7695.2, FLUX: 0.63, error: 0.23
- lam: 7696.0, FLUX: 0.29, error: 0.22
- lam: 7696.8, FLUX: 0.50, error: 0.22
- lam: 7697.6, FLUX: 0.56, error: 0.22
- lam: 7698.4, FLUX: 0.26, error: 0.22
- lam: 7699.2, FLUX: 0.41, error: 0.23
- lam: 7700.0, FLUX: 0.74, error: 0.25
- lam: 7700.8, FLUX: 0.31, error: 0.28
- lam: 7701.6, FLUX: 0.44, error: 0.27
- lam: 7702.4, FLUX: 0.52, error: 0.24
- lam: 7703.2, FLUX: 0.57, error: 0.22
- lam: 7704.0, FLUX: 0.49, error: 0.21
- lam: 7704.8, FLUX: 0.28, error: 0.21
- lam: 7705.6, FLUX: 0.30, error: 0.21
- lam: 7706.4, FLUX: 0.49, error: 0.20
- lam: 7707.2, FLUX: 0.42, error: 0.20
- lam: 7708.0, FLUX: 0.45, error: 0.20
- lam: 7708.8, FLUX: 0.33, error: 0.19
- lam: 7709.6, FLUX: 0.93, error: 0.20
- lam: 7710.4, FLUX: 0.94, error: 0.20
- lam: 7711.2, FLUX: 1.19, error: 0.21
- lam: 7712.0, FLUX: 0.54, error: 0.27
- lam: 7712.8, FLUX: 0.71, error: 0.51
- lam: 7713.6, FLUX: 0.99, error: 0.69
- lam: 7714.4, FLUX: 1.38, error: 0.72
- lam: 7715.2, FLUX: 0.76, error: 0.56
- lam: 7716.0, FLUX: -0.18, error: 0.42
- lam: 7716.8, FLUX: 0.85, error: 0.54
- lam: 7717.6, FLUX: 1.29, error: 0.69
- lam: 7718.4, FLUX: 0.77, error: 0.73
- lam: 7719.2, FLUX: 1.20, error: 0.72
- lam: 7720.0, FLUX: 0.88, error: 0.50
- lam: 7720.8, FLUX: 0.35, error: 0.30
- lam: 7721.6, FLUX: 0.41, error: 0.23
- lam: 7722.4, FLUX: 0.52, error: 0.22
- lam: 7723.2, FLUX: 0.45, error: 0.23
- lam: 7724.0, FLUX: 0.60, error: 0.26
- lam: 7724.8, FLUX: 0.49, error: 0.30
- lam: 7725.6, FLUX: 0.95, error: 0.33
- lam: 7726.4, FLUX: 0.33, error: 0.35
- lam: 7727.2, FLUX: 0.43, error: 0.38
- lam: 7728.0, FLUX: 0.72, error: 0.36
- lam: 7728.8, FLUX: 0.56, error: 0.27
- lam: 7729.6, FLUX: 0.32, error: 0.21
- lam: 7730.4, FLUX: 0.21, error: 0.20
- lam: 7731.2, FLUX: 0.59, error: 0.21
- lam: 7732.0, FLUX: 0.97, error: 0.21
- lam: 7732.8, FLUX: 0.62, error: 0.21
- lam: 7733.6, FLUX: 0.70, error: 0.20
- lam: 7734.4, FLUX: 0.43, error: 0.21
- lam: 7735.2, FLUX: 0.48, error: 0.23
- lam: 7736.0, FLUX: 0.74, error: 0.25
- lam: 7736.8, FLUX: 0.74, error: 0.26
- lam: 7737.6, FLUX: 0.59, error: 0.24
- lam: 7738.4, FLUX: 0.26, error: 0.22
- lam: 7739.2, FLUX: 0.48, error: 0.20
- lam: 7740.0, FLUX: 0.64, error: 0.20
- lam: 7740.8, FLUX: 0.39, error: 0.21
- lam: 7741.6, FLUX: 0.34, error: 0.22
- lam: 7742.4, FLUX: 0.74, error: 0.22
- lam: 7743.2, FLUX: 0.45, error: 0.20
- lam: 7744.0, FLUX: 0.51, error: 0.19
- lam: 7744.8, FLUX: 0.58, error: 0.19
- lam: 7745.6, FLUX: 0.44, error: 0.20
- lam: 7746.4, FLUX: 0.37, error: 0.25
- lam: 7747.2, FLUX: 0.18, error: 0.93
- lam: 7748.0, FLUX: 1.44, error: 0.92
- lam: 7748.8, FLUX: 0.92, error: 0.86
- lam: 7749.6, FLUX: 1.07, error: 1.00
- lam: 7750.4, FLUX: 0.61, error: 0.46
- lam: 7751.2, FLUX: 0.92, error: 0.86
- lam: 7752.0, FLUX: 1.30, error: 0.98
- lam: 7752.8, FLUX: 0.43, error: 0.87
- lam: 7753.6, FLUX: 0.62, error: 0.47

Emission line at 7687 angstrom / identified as Halpha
